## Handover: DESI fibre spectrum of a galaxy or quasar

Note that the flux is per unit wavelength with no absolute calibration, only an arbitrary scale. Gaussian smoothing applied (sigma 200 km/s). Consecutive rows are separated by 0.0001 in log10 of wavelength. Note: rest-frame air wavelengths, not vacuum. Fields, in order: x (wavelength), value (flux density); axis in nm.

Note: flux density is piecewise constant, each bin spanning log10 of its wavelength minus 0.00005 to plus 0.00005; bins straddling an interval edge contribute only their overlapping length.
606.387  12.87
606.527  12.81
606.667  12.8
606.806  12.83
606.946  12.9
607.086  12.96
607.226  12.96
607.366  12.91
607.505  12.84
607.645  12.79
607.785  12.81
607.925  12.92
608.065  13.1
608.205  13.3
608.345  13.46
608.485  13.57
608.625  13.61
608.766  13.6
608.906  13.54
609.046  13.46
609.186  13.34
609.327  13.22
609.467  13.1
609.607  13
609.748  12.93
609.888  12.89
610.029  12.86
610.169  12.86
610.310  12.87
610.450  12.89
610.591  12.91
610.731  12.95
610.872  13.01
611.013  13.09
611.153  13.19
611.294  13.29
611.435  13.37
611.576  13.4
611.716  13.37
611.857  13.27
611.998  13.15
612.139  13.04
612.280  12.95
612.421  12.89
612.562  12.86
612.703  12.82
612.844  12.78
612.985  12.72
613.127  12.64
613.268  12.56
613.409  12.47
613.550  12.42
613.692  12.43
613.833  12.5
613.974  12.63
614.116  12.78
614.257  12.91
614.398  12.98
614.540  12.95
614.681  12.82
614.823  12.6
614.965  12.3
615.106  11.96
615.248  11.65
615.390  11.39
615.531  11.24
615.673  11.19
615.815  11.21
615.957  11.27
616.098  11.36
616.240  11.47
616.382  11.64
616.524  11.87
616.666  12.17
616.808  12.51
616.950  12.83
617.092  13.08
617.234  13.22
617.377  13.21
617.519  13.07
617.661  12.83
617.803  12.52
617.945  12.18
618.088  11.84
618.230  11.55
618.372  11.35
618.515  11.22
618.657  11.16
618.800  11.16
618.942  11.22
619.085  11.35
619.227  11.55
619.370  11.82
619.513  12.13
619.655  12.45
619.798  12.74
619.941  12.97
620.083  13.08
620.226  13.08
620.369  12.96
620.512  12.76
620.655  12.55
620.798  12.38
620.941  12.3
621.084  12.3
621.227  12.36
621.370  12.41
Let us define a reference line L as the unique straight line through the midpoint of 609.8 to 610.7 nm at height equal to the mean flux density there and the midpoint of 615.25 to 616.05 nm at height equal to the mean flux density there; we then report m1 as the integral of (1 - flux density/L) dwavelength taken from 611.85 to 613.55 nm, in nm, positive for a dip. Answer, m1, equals -0.09 nm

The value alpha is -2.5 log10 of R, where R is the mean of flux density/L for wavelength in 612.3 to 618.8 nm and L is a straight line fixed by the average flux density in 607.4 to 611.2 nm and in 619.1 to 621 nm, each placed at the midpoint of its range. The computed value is 0.04 mag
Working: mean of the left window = 13.1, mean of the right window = 12.5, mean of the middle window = 12.3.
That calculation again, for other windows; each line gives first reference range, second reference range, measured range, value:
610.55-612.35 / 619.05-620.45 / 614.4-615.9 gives 0.08 mag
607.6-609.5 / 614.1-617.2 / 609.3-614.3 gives -0.01 mag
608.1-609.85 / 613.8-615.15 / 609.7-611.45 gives 0.01 mag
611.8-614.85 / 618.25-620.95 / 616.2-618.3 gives -0.01 mag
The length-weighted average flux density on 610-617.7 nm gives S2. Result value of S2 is 12.6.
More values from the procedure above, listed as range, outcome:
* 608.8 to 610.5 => 13.1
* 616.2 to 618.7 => 12.2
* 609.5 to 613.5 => 13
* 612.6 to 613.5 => 12.7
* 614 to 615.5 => 12.4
